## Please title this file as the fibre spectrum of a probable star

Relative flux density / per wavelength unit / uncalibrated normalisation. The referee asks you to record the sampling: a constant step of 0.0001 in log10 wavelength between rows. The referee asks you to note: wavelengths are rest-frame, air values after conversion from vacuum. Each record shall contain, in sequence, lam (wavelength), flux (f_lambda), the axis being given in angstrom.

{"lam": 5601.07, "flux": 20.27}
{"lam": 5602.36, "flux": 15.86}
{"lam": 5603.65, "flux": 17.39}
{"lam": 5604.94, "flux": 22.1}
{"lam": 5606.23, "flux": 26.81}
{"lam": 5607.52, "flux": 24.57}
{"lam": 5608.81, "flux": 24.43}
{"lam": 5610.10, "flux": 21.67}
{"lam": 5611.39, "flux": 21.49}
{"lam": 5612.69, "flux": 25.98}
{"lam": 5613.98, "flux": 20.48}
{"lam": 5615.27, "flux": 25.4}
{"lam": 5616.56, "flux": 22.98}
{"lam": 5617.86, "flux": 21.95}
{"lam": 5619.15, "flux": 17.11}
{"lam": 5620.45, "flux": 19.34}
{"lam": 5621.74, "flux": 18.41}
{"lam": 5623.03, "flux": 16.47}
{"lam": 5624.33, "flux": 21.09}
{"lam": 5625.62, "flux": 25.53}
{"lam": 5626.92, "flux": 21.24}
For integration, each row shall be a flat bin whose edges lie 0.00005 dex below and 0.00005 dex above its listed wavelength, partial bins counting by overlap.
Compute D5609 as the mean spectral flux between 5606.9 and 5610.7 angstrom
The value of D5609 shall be 23.6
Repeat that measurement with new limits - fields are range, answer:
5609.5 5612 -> 21.6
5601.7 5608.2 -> 21.4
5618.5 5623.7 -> 17.9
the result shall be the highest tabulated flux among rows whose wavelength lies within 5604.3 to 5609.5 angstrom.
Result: 26.81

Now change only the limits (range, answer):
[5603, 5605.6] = 22.1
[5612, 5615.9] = 25.98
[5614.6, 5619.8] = 25.4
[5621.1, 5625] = 21.09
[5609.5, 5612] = 21.67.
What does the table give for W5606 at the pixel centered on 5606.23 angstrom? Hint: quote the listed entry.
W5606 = 26.81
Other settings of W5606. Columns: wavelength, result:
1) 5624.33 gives 21.09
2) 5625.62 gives 25.53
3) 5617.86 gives 21.95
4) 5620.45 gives 19.34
